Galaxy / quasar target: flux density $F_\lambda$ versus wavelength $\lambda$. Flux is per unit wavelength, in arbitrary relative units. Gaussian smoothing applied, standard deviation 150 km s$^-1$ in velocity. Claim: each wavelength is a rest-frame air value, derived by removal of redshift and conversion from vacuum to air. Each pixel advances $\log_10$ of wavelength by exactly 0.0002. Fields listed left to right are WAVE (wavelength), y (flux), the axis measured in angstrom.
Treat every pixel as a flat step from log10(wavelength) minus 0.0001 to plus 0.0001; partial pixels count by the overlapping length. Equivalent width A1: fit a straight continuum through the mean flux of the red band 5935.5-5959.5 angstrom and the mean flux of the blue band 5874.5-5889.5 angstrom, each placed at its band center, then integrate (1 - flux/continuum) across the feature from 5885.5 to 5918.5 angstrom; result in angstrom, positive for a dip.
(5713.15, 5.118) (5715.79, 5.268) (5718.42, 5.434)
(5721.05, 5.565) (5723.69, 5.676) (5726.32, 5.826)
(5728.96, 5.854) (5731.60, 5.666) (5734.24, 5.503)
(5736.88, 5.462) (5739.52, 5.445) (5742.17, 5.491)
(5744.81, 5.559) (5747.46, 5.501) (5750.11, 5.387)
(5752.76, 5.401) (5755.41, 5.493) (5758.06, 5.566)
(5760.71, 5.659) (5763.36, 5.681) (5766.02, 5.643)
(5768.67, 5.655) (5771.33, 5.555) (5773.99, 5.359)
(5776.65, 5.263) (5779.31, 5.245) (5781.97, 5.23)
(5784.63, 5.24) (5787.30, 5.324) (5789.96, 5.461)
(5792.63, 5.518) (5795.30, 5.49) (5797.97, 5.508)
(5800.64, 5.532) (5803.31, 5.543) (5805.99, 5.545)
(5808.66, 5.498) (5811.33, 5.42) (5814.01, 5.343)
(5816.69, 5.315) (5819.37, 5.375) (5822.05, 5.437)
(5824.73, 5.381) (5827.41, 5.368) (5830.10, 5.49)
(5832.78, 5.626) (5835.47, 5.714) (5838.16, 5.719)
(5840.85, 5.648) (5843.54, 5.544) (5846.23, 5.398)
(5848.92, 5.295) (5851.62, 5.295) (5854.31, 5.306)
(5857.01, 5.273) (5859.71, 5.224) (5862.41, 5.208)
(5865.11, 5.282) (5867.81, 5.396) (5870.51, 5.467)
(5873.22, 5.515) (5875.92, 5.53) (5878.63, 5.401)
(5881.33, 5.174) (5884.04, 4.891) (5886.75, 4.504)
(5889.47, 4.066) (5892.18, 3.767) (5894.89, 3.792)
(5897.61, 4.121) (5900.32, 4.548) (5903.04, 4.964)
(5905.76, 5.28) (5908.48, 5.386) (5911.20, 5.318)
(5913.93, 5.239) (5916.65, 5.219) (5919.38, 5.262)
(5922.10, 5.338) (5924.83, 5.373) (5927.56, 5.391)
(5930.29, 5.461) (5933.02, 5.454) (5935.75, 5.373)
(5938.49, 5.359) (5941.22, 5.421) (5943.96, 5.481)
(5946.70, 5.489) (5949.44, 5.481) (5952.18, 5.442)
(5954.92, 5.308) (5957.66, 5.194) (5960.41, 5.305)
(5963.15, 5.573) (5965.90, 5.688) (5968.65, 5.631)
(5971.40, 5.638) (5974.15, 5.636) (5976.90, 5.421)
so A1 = 2.8 angstrom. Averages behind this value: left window 5.01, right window 5.39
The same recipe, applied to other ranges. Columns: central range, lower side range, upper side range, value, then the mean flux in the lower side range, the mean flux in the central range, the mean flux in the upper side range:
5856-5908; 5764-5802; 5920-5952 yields 4.8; 5.43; 4.92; 5.42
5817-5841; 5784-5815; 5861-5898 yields -1.2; 5.46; 5.51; 4.88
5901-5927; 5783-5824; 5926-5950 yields 0.9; 5.43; 5.25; 5.43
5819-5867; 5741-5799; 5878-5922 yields -3.0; 5.46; 5.42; 4.81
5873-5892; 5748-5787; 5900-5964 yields 1.6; 5.45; 4.9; 5.33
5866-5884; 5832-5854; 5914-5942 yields 0.3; 5.52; 5.37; 5.36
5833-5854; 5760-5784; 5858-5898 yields -1.7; 5.47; 5.51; 4.91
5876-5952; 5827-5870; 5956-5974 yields 5.6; 5.43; 5.07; 5.51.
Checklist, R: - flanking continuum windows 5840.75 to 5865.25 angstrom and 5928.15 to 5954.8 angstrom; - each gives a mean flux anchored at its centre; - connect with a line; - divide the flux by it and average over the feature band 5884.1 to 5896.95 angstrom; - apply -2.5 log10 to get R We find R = 0.29 mag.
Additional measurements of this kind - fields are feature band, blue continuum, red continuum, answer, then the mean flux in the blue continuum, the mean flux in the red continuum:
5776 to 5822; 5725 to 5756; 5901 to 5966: 0.02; 5.55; 5.35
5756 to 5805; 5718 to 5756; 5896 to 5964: 0.00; 5.55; 5.26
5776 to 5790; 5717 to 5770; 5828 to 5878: 0.05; 5.57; 5.44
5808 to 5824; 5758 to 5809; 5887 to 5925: -0.02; 5.47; 4.81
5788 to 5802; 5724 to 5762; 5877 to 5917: -0.04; 5.56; 4.77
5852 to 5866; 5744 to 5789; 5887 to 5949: -0.01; 5.46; 5.05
